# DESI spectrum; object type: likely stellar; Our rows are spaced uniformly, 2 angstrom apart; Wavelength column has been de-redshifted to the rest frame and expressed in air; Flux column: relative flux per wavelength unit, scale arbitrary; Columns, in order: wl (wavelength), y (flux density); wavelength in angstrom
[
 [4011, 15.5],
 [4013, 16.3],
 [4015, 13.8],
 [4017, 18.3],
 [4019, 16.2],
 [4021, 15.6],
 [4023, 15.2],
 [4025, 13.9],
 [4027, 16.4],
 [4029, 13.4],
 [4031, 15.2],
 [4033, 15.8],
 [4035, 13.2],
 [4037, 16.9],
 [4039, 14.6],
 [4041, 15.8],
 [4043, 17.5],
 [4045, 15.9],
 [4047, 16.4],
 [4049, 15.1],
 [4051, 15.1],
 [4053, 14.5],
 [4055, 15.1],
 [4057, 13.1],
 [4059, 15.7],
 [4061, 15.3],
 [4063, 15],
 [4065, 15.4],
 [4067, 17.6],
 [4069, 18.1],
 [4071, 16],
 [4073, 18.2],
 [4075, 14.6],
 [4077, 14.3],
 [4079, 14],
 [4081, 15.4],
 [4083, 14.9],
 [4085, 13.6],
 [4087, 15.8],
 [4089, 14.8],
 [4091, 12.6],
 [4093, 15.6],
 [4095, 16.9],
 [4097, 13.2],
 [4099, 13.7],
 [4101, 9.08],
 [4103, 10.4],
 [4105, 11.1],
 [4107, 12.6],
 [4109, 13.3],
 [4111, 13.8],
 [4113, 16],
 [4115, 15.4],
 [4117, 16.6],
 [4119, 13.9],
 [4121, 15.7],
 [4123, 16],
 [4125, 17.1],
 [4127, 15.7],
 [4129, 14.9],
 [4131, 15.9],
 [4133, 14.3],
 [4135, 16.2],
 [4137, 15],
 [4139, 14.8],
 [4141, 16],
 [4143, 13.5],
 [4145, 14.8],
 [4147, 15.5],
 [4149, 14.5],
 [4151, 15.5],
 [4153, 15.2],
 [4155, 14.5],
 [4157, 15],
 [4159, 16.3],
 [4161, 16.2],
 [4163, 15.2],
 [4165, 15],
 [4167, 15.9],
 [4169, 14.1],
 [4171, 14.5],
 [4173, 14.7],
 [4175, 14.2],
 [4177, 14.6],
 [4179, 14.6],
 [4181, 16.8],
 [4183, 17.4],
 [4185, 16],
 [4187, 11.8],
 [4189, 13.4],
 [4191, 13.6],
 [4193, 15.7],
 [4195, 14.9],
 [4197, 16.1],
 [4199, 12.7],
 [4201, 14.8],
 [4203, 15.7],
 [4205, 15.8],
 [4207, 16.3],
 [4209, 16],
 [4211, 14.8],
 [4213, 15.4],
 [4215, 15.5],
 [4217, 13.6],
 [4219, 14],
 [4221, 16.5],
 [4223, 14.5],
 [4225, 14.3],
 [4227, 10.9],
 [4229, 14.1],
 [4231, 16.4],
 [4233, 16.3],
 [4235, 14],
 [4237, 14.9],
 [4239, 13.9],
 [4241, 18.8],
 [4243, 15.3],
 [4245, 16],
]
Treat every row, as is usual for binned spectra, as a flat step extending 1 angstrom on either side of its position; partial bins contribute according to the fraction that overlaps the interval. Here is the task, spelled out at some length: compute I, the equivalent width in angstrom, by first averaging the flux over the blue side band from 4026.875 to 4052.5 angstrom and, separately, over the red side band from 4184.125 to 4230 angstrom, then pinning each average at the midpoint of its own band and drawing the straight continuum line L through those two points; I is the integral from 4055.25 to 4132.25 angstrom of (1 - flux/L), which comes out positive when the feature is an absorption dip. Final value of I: 2.03 angstrom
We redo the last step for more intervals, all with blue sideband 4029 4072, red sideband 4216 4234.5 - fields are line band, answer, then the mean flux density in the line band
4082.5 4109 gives 3.3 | 13.4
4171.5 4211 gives -0.8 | 15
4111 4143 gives -0.8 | 15.4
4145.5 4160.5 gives -0.3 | 15.2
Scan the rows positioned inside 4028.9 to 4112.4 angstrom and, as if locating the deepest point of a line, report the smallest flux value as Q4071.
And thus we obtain 9.08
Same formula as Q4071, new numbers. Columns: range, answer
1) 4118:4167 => 13.5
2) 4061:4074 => 15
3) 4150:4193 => 11.8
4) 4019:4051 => 13.2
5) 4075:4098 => 12.6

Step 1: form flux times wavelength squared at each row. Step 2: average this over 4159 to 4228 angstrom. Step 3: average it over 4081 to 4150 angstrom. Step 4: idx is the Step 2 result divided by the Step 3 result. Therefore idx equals 1.1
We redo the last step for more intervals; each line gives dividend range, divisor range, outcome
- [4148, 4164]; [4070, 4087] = 1.05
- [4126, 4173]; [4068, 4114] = 1.09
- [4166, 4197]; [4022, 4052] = 1.04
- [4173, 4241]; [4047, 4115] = 1.09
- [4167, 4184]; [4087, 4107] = 1.20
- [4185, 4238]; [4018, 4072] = 1.03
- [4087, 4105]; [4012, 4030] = 0.89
